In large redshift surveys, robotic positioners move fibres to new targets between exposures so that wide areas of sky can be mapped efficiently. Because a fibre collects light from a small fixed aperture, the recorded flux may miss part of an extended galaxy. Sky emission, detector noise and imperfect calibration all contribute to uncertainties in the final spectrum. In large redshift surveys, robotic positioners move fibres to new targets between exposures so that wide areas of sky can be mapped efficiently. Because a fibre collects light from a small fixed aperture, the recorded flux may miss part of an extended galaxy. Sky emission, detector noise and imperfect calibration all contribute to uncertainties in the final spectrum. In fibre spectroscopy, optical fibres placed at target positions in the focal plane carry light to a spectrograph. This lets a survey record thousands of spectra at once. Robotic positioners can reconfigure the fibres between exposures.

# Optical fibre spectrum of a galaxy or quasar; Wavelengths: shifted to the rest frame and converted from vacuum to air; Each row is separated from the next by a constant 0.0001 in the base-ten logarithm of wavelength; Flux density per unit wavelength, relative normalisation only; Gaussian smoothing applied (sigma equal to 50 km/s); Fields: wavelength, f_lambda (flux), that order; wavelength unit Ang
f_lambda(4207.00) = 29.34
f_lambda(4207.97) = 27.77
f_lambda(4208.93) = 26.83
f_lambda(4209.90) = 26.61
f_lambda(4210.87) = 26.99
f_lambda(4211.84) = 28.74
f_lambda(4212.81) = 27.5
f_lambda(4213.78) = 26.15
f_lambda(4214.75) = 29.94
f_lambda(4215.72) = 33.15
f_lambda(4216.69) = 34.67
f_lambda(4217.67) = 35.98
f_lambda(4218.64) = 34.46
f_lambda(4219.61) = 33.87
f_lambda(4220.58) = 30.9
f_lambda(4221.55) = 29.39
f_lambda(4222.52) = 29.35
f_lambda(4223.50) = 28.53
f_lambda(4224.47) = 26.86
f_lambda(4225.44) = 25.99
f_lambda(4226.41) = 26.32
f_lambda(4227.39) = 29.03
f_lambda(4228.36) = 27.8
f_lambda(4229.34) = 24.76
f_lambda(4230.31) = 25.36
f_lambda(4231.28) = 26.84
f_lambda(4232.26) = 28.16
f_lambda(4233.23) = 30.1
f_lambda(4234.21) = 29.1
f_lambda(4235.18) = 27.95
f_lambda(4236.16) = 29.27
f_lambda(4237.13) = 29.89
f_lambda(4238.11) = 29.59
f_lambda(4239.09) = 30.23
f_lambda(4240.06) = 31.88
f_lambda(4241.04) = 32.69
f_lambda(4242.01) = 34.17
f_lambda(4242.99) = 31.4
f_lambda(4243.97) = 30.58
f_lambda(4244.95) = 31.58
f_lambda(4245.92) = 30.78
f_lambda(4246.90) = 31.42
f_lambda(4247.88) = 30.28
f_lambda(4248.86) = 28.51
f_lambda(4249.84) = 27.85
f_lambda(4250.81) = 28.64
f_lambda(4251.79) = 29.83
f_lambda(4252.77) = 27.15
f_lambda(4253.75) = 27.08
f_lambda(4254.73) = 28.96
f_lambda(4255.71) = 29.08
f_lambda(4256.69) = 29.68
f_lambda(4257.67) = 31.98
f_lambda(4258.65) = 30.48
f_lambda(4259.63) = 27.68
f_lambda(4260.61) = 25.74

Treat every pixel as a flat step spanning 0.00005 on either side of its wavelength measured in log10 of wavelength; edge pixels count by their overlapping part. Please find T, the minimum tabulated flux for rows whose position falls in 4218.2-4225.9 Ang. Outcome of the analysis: 25.99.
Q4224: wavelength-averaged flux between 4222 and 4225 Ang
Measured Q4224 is 28.2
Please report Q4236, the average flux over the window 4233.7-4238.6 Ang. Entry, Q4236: 29.1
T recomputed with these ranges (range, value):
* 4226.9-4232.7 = 24.76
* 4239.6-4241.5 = 31.88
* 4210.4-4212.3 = 26.99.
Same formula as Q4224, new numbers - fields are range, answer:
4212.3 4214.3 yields 26.9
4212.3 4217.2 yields 30.2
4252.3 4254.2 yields 27.1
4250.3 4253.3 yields 28.6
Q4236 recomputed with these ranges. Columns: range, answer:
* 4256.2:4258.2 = 30.8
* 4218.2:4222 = 32.2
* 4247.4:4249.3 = 29.4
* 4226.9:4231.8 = 26.7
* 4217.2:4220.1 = 34.8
